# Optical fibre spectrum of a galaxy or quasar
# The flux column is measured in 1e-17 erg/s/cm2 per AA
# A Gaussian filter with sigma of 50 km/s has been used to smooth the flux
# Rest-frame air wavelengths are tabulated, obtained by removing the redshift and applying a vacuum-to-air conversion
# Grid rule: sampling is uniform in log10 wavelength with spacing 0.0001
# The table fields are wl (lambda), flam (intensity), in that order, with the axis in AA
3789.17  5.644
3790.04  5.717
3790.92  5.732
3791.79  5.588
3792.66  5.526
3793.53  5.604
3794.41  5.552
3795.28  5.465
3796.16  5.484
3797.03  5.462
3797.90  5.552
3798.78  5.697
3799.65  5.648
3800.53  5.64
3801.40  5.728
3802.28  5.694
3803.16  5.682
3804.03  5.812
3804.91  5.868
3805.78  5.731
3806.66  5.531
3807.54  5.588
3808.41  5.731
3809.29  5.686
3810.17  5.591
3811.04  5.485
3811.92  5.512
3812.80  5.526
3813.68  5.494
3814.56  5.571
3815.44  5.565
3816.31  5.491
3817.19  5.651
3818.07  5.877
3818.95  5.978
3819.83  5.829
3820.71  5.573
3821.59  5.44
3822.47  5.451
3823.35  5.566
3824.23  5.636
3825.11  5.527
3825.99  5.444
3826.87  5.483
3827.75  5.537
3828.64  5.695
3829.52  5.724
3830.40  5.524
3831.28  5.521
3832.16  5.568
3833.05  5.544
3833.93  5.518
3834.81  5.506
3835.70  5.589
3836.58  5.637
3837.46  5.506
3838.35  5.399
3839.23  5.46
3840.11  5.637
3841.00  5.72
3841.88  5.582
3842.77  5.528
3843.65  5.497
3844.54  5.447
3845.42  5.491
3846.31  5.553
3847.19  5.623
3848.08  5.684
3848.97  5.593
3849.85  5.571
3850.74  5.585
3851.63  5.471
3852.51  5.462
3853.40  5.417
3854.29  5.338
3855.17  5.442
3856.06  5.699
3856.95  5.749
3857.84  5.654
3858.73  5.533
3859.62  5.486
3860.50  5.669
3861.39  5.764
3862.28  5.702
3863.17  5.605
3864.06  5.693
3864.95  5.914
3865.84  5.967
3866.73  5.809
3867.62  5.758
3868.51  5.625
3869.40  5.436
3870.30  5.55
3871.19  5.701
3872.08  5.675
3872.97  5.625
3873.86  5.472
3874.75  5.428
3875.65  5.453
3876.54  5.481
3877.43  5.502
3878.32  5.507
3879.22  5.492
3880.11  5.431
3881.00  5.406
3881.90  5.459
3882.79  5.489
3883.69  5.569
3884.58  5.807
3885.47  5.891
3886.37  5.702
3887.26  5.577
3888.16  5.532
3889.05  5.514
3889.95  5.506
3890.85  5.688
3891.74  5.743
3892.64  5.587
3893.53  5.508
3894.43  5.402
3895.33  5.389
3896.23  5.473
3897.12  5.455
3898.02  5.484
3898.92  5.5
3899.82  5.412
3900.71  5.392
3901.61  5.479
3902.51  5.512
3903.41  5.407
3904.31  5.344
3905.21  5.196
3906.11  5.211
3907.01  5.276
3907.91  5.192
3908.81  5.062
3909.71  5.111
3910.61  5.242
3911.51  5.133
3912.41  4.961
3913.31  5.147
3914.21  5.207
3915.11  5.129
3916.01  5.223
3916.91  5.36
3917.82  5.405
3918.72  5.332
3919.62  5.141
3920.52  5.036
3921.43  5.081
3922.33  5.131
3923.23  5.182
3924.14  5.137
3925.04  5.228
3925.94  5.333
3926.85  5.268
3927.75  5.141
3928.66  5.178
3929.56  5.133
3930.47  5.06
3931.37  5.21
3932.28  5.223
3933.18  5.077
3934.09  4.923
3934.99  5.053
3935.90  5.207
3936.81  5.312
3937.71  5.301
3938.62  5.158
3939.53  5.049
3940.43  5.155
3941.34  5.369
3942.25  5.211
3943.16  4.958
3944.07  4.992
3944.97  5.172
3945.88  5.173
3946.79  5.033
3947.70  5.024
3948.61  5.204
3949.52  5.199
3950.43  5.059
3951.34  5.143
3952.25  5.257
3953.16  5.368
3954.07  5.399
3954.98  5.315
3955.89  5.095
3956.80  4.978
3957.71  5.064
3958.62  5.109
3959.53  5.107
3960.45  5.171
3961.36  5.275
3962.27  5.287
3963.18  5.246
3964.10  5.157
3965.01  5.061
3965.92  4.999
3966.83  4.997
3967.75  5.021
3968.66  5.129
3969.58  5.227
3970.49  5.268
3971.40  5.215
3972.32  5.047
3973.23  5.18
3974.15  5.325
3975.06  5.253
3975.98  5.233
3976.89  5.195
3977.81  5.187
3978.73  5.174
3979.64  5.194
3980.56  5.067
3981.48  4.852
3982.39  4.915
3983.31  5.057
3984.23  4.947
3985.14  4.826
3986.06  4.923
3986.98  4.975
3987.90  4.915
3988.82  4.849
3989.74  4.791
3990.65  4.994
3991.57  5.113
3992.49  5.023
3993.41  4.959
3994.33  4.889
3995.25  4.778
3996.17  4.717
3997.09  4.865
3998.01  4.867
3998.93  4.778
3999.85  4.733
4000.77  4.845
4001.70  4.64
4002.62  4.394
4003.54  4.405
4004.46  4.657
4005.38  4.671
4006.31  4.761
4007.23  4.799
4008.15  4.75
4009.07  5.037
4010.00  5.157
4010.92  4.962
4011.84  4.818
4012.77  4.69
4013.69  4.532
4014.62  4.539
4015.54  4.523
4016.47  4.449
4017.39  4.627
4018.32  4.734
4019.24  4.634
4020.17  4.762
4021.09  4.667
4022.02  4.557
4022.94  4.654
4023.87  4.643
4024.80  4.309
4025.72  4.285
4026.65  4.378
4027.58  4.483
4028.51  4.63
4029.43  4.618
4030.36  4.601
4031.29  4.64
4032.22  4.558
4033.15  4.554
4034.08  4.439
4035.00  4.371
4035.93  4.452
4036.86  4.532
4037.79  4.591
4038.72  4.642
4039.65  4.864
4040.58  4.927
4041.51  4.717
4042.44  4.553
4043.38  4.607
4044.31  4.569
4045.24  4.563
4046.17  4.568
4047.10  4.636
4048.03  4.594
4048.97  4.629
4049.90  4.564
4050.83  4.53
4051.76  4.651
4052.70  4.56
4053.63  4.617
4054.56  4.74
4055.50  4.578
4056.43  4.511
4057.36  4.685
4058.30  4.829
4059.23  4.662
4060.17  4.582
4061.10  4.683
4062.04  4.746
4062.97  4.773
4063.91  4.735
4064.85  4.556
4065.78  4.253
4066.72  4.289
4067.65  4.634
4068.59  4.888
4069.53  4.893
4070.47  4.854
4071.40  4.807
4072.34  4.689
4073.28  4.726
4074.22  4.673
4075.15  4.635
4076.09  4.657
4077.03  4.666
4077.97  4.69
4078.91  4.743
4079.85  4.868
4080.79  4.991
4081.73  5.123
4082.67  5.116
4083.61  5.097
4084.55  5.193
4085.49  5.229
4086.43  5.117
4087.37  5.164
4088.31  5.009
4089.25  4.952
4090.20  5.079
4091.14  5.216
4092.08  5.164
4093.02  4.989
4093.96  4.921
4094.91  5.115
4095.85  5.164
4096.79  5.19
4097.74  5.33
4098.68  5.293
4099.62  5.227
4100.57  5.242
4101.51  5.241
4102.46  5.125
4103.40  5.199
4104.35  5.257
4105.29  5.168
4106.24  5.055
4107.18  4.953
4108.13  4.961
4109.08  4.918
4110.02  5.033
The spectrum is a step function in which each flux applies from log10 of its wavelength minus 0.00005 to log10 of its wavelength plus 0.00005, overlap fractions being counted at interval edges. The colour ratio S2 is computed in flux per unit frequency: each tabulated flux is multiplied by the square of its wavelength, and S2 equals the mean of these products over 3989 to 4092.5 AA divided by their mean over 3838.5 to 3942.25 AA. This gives 0.9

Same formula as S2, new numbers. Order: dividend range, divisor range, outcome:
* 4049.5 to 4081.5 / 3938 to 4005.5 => 0.97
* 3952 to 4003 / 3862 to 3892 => 0.95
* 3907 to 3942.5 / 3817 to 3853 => 0.97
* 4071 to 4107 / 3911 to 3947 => 1.06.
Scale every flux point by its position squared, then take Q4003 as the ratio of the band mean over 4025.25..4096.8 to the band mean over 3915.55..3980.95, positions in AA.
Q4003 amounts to 1.0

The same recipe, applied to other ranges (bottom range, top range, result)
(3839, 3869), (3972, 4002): 0.95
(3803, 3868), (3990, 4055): 0.92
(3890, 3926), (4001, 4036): 0.92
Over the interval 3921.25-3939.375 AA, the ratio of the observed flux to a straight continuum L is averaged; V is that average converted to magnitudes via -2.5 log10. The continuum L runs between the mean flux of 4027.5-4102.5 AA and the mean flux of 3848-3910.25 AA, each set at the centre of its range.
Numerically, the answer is 0.03 mag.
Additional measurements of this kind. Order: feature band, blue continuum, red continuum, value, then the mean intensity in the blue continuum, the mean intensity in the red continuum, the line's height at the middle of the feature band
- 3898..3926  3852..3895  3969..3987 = 0.03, 5.59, 5.11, 5.41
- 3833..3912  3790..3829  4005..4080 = -0.04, 5.61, 4.64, 5.35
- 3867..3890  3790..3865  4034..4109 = -0.03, 5.59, 4.83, 5.43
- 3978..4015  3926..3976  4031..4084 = 0.02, 5.16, 4.67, 4.95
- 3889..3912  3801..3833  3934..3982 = -0.01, 5.62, 5.16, 5.34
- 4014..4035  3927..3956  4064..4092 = 0.10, 5.16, 4.86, 4.98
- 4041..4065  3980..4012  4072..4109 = 0.07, 4.85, 5.03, 4.96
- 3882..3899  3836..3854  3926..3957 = -0.04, 5.54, 5.16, 5.36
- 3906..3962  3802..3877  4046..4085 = 0.01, 5.6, 4.71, 5.23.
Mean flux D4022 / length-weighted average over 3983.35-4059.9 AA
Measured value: 4.69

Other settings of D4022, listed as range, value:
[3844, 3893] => 5.59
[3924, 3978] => 5.16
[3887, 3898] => 5.53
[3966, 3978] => 5.17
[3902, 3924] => 5.21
